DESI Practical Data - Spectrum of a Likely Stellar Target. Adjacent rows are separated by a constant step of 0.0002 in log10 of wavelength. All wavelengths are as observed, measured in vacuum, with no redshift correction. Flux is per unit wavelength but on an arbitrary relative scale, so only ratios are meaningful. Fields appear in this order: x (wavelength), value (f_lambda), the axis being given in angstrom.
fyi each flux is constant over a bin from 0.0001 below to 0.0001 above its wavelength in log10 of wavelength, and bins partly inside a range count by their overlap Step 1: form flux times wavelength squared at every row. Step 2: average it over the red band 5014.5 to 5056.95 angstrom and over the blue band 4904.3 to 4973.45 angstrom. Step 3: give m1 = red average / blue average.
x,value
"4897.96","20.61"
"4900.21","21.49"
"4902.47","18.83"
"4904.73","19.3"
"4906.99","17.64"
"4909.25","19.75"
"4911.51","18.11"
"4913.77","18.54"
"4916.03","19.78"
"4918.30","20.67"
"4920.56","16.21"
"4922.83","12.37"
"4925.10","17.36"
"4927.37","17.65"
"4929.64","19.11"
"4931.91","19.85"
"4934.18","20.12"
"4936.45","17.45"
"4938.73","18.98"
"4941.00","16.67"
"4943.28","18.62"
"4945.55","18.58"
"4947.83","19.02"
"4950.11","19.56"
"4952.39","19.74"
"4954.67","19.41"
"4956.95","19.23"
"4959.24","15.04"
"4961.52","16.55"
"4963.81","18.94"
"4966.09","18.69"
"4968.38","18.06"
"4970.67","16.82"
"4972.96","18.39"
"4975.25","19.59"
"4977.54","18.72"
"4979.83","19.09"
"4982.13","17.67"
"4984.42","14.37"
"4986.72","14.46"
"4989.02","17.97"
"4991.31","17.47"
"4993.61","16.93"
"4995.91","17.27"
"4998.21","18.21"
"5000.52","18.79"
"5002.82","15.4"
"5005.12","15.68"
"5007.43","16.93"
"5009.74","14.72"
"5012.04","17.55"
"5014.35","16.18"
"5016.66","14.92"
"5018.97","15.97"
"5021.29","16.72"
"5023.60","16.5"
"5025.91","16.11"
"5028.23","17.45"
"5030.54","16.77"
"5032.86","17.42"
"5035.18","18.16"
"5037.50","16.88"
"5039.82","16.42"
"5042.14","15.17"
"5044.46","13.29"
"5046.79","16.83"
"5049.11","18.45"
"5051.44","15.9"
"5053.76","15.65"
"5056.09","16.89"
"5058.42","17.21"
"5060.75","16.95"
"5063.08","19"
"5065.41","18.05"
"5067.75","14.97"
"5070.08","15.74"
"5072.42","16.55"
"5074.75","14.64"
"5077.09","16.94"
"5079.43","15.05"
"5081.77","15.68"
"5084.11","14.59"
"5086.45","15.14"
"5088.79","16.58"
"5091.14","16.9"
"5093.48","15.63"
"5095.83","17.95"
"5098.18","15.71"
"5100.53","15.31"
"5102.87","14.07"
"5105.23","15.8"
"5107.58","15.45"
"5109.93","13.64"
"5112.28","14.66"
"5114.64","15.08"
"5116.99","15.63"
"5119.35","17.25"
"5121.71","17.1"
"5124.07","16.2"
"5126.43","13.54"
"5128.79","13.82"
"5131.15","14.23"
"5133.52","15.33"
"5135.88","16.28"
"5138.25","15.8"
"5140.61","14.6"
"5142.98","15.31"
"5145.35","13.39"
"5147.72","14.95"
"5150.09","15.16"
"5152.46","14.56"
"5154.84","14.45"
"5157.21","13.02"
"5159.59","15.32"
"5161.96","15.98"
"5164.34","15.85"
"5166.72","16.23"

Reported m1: 0.9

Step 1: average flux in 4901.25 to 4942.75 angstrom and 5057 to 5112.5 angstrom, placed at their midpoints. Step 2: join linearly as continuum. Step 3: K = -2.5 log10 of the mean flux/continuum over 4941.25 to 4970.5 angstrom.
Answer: -0.03 mag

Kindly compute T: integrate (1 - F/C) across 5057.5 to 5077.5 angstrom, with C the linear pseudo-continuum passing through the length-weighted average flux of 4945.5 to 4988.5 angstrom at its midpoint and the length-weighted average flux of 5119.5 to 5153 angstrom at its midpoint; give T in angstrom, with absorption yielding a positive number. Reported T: -0.5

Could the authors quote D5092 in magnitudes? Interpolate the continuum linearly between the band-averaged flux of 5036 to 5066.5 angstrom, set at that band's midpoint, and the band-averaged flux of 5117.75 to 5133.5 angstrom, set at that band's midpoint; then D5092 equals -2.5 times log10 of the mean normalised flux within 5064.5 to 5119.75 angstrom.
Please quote 0.019 mag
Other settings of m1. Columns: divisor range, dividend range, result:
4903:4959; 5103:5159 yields 0.88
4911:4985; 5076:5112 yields 0.91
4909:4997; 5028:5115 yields 0.94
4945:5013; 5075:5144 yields 0.93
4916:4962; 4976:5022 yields 0.95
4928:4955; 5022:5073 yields 0.92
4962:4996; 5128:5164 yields 0.90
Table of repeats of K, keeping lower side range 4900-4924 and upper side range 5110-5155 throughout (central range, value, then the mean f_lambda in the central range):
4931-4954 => -0.060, 18.9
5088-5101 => -0.050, 16.4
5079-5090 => 0.025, 15.4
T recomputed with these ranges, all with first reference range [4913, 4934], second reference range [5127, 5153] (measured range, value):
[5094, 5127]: -0.6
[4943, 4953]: -0.8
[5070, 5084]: 0.1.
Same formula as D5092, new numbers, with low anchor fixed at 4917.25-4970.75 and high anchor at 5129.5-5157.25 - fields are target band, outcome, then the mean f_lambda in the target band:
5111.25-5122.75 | -0.05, 15.9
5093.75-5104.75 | -0.01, 15.7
